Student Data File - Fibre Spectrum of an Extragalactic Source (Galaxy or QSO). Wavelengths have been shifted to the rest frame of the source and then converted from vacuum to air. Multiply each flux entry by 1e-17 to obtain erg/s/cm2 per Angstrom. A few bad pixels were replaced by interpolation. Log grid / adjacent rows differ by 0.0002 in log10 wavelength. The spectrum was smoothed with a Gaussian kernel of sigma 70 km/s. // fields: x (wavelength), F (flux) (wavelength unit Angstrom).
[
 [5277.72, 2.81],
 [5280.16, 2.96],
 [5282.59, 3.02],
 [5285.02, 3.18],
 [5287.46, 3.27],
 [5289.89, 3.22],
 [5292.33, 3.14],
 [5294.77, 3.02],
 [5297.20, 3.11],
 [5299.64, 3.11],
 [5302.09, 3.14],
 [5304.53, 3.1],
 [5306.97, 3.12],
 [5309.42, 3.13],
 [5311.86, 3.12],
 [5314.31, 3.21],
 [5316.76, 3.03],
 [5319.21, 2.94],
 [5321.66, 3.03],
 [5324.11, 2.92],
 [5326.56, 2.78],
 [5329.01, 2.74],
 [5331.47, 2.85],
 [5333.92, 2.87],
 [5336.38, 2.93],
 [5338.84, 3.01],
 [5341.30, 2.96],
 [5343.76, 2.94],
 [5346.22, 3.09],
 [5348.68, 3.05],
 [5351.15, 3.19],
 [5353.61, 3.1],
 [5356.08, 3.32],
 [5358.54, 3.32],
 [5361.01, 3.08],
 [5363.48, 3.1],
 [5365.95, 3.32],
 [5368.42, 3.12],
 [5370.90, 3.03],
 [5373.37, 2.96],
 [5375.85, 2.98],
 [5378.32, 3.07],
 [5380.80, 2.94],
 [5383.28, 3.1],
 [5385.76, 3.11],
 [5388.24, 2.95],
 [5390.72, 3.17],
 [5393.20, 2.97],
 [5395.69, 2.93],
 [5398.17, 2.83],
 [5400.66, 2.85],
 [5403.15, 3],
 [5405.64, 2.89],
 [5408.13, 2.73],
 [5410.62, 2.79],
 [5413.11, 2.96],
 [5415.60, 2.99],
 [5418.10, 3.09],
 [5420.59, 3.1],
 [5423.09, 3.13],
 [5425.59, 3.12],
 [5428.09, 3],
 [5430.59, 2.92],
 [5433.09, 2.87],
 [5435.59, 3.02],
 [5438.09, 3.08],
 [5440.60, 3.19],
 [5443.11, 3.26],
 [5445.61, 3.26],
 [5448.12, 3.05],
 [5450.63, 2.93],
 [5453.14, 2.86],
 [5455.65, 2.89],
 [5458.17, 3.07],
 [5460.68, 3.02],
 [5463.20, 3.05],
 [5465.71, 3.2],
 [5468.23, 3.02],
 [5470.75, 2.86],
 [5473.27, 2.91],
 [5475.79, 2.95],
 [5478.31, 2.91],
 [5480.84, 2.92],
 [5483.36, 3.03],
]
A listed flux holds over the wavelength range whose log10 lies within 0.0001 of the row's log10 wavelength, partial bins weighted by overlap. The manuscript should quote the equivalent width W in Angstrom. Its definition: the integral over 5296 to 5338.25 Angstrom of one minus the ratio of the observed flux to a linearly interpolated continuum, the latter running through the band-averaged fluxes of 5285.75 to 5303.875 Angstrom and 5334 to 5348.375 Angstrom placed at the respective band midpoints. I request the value 0.8 Angstrom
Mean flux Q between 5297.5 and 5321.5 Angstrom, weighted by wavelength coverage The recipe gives 3.1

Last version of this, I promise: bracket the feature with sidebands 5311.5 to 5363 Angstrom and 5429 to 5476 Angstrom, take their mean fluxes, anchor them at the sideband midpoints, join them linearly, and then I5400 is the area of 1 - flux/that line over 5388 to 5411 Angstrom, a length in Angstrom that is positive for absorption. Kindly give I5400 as 0.8 Angstrom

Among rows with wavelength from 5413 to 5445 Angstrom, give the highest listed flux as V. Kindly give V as 3.26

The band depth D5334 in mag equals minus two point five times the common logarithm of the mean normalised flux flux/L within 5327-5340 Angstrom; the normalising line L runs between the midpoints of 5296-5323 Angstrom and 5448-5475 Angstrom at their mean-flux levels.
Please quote 0.07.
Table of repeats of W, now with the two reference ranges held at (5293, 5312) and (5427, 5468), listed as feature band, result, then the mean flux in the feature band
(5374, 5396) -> 0.3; 3.03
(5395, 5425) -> 1.1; 2.95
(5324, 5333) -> 0.8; 2.81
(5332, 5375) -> 0.1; 3.08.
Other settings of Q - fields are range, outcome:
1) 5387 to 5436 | 2.96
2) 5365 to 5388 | 3.06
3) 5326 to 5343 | 2.88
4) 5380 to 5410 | 2.95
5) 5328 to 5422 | 3.01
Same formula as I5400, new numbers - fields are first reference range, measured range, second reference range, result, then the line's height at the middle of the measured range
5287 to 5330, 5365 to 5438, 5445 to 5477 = 0.63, 3.02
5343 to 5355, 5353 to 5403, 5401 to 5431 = -0.40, 3.04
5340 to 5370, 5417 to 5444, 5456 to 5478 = -0.22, 3.04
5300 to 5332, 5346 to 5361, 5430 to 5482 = -0.81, 3.01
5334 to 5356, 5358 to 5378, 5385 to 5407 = -0.66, 3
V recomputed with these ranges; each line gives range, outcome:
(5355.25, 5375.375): 3.32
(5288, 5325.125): 3.22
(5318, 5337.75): 3.03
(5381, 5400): 3.17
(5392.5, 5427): 3.13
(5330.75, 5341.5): 3.01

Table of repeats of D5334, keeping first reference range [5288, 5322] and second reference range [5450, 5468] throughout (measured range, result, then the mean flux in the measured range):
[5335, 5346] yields 0.04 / 2.97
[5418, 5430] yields -0.02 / 3.08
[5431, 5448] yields -0.03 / 3.1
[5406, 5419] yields 0.05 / 2.91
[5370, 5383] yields 0.02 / 3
